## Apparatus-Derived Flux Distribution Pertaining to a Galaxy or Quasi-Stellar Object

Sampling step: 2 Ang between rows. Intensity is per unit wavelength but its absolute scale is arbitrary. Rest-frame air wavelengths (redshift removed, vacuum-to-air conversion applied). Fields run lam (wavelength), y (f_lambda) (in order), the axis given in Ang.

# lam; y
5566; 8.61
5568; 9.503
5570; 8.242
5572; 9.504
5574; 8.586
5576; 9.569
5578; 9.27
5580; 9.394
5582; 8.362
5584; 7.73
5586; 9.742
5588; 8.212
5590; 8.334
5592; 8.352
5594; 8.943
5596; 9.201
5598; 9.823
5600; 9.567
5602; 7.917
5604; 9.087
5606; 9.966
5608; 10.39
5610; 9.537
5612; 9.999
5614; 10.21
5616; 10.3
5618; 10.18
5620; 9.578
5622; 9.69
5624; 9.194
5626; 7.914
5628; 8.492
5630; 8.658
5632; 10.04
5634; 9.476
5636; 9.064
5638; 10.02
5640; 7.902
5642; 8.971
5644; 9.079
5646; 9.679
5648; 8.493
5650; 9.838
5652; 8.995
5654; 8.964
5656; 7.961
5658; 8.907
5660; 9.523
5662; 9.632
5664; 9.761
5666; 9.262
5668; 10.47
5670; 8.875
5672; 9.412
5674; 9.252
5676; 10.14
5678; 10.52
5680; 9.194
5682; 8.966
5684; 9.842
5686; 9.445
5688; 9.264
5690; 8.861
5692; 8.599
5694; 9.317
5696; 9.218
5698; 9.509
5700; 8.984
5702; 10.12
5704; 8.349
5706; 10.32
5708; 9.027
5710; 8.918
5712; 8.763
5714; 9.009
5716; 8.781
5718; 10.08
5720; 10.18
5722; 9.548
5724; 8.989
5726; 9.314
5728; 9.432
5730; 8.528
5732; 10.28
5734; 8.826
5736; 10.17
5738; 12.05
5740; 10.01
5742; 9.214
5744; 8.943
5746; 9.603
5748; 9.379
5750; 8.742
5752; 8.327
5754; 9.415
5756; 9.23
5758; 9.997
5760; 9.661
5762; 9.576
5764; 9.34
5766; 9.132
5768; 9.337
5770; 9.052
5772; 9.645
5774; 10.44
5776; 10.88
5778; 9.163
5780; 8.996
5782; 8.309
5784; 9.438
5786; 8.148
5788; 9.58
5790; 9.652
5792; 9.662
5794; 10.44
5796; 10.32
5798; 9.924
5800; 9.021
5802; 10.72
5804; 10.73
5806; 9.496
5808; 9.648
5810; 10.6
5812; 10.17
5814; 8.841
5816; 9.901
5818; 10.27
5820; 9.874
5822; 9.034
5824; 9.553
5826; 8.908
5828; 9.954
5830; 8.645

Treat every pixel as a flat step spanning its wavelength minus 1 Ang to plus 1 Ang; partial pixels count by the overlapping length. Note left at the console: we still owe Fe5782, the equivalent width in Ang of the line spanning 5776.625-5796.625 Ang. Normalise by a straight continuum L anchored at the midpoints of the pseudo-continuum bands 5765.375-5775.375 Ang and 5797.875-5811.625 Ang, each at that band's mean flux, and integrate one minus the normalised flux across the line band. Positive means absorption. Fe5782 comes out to 0.9 Ang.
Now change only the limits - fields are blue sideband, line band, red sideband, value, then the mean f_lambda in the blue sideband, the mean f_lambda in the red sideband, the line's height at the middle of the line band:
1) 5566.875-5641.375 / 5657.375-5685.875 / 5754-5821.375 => -0.60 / 9.19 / 9.67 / 9.36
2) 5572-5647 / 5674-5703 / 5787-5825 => 0.15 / 9.2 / 9.87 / 9.47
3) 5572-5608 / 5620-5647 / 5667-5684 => 0.60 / 9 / 9.62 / 9.31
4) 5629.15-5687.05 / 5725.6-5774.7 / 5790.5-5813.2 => 1.42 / 9.32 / 10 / 9.79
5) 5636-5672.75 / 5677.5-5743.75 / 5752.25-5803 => -0.50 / 9.2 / 9.54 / 9.36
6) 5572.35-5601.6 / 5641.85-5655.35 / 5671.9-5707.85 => 0.12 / 8.93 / 9.4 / 9.21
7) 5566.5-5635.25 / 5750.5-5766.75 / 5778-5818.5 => 0.44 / 9.2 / 9.67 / 9.58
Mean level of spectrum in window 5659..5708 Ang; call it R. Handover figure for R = 9.44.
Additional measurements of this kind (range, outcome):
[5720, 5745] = 9.63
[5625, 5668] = 9.11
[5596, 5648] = 9.37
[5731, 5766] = 9.56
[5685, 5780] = 9.42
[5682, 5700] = 9.23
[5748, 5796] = 9.42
